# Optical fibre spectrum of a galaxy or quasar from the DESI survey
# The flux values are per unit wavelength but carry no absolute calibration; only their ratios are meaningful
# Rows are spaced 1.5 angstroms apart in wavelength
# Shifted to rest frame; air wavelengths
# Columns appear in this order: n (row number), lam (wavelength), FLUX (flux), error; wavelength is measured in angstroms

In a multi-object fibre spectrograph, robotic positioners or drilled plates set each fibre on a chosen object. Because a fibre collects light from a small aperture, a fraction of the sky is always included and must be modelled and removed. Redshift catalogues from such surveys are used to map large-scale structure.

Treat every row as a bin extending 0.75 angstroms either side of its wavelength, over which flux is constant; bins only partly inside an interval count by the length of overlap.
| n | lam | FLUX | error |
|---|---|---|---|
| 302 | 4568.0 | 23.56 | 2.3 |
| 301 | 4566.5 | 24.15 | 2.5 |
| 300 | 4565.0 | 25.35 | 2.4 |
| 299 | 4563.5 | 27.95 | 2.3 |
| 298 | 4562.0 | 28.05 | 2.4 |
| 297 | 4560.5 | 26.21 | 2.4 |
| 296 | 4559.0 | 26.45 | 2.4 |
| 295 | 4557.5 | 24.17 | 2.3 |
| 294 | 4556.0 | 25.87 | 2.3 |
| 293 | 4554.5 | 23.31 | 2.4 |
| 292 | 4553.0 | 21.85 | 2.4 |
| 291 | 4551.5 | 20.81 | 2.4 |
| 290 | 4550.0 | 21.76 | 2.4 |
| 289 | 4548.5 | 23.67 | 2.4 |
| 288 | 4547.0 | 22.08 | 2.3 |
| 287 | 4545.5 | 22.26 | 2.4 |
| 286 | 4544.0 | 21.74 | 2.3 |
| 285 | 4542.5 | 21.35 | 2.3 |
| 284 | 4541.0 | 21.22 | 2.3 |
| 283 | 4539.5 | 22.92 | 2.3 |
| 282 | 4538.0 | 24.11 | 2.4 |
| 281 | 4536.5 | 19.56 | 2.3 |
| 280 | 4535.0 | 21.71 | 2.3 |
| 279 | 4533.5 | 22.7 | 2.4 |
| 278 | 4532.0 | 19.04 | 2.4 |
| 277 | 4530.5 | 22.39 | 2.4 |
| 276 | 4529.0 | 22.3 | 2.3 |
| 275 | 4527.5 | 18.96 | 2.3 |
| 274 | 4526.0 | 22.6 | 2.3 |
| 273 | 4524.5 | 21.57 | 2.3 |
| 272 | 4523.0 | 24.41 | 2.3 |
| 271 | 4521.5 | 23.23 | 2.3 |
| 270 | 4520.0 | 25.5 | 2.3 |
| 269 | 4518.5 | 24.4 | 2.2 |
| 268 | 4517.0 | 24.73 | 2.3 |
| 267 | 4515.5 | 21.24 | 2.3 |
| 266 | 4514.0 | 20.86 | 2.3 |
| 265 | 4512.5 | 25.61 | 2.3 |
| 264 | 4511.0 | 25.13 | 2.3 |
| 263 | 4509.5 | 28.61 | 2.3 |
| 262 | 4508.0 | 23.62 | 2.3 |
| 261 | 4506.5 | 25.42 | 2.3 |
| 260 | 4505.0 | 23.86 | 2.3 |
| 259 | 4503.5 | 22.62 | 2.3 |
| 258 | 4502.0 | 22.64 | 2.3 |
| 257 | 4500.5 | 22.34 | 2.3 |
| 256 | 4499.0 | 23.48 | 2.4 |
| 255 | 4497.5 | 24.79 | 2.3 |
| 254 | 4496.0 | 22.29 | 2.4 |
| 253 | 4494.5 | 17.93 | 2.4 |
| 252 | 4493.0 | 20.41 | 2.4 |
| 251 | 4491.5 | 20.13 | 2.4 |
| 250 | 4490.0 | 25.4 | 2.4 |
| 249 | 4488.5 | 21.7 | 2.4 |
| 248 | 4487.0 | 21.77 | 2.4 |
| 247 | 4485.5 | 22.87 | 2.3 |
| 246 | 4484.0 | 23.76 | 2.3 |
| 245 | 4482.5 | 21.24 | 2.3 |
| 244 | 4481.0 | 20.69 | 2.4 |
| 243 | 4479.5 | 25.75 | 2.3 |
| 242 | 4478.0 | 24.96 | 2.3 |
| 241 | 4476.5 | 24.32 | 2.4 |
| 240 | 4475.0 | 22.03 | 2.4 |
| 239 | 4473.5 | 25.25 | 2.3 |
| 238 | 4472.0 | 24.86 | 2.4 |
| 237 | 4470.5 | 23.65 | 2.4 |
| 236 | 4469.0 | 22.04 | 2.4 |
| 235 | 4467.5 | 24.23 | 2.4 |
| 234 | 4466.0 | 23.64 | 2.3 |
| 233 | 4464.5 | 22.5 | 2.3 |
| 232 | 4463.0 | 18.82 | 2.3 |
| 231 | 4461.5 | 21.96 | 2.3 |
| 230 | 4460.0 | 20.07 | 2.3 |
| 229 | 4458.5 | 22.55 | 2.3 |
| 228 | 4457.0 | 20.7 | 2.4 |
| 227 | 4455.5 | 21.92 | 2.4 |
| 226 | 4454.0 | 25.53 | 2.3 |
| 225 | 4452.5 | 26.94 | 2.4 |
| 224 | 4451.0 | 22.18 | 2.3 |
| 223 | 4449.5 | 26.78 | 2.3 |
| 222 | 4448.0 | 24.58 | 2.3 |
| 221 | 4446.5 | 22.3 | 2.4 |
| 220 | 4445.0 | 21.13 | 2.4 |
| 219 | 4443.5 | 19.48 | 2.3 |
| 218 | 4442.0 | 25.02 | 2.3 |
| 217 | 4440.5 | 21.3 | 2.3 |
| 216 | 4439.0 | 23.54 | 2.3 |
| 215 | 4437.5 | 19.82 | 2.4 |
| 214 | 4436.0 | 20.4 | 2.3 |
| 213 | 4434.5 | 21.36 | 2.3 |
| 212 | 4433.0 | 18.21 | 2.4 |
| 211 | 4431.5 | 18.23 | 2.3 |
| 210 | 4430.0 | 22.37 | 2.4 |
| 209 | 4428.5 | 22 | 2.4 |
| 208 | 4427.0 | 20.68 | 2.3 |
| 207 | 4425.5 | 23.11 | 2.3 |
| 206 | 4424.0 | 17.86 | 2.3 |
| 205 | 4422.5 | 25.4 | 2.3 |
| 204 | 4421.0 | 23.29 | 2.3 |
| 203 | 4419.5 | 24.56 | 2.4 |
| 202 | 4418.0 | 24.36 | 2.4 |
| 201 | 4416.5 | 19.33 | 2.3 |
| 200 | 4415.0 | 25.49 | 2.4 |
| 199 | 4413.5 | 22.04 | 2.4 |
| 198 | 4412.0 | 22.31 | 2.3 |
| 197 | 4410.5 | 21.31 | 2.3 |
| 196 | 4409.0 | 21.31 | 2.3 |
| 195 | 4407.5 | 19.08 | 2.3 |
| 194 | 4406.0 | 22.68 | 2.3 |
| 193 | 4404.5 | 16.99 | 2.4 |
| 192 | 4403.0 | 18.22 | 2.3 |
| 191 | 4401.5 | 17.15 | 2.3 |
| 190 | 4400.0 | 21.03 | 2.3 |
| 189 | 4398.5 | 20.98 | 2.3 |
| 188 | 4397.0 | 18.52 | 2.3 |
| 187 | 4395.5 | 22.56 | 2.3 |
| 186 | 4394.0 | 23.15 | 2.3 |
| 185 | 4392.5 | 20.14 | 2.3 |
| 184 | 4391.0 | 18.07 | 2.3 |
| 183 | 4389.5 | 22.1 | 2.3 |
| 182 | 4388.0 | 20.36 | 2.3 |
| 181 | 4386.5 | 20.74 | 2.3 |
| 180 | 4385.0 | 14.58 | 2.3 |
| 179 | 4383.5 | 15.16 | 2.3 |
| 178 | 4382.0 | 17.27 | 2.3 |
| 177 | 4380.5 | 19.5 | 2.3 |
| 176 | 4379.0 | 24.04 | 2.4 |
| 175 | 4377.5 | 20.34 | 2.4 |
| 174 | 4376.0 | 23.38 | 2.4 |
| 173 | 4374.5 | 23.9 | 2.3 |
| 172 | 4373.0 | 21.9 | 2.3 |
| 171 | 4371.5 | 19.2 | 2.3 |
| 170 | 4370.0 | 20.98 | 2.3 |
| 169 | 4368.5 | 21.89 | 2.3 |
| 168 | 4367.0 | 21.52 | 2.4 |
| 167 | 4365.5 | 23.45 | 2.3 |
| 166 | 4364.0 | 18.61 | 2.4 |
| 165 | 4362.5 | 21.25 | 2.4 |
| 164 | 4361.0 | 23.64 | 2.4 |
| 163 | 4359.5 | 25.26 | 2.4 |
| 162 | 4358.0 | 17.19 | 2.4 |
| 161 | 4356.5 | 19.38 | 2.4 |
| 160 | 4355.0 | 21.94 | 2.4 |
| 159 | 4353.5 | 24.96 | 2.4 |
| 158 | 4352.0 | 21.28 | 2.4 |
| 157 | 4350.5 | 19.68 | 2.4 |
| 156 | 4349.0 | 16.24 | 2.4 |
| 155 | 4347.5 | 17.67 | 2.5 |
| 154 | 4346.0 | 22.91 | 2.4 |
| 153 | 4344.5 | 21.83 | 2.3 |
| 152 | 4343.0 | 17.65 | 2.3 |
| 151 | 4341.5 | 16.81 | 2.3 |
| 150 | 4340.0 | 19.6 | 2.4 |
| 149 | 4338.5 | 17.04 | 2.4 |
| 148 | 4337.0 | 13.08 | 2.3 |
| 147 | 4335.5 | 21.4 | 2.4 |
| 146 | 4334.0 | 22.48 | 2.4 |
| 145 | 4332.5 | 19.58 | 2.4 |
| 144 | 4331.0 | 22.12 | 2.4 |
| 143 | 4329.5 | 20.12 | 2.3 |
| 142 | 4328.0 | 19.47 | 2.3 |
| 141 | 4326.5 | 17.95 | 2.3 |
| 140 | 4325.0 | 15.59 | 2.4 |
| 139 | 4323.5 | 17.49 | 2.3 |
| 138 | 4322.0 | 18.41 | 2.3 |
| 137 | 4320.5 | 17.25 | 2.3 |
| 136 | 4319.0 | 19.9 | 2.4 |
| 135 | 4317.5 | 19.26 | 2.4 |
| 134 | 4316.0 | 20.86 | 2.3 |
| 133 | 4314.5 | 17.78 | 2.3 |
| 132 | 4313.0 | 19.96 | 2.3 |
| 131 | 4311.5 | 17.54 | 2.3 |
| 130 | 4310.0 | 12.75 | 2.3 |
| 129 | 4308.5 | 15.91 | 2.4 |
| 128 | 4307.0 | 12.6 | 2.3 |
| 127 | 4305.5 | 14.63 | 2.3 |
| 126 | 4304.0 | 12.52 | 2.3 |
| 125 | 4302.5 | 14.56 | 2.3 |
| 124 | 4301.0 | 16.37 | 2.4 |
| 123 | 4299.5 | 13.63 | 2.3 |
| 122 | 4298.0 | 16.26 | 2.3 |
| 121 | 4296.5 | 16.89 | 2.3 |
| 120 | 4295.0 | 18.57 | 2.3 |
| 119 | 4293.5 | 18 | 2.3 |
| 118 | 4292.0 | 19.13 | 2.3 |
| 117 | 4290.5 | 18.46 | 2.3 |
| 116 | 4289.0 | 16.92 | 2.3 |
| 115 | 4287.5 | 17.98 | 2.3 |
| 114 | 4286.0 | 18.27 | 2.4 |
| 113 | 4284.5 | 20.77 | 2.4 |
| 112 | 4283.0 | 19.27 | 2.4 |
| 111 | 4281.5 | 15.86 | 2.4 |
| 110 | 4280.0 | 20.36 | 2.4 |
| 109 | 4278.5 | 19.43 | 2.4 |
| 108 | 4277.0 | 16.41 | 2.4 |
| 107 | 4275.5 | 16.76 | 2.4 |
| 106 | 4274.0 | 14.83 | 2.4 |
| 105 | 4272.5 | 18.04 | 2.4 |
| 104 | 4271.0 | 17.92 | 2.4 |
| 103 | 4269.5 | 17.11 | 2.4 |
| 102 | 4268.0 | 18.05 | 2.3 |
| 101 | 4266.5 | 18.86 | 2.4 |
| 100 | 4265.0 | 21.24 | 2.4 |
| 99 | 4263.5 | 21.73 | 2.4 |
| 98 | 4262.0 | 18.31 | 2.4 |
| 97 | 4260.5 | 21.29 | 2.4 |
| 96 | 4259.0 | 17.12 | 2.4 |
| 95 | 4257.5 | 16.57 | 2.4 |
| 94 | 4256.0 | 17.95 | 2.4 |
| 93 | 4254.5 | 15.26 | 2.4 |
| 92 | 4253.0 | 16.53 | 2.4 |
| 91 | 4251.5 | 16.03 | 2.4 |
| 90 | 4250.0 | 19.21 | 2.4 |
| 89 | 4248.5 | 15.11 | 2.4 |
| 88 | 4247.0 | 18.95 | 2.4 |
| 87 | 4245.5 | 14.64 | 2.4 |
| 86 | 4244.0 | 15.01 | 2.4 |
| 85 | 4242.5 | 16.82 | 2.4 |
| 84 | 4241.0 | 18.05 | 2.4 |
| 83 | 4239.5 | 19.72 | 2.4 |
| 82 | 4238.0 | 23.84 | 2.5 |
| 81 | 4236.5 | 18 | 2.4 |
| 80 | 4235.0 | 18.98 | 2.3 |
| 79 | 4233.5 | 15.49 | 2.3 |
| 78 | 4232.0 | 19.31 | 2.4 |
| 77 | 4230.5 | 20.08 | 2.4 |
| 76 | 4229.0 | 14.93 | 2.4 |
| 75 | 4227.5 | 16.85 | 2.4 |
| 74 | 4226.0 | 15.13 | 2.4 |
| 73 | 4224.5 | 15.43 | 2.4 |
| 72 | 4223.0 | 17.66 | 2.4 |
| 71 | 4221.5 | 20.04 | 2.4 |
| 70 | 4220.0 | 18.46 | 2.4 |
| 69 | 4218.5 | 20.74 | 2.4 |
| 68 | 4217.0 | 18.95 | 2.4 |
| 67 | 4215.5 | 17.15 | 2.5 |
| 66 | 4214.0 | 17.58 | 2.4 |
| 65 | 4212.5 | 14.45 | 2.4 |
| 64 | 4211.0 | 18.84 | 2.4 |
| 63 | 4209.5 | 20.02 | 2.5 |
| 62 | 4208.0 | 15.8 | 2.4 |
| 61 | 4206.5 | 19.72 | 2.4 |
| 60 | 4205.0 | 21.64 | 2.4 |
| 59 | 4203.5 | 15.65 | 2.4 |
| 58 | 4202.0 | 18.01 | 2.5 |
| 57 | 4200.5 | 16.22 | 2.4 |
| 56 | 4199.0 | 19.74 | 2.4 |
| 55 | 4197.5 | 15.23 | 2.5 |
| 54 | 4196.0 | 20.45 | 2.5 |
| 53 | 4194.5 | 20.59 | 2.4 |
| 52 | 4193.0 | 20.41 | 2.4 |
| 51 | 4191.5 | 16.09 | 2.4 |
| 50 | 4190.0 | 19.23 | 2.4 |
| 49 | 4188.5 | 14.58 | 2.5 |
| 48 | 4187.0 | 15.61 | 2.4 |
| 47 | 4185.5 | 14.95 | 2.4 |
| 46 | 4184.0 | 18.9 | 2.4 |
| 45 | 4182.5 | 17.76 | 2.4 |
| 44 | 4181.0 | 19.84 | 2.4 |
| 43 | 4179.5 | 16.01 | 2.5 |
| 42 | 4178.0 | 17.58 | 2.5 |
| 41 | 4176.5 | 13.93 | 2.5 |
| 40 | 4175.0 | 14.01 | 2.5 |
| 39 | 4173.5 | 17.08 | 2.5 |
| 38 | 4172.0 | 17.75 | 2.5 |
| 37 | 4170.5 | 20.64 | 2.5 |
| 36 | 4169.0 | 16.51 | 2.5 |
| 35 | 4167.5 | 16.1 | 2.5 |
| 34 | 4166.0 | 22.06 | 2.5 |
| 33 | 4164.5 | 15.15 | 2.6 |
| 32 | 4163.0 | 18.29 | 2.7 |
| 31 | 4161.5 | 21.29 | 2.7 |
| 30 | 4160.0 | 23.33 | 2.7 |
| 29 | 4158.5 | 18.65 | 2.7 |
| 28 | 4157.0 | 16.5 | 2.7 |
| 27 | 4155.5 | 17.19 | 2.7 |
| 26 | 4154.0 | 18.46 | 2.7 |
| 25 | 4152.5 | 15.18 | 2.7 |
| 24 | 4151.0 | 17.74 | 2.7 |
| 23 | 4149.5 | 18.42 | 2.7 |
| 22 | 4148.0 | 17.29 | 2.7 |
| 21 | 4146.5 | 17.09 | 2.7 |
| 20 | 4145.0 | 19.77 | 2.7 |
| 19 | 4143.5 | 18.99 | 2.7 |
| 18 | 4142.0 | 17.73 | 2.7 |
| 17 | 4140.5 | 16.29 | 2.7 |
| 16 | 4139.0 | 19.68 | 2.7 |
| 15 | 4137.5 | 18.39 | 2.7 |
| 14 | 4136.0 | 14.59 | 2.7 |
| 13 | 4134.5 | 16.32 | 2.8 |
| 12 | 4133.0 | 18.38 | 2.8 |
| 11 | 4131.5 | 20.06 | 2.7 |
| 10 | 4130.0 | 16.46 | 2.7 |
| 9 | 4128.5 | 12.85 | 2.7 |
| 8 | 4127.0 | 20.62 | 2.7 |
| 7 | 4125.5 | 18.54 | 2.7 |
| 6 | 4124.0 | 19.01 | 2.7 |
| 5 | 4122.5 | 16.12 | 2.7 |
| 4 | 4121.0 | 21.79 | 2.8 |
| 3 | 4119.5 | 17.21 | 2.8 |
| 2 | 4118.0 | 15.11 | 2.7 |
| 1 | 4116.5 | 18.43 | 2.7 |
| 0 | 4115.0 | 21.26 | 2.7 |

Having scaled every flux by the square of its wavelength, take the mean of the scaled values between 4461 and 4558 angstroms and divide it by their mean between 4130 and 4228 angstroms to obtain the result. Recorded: 1.49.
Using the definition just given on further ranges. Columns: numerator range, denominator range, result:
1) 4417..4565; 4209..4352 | 1.41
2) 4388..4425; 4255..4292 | 1.23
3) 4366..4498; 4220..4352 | 1.30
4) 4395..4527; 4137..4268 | 1.41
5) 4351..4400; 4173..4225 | 1.28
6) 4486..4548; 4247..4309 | 1.46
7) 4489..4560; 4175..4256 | 1.49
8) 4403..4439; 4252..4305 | 1.30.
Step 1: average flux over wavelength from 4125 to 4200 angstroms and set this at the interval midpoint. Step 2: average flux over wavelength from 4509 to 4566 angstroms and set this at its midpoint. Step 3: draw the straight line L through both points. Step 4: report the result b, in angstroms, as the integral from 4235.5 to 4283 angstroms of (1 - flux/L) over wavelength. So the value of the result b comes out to 3.1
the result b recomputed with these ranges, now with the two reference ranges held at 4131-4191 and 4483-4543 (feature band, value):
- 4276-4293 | 0.9 angstroms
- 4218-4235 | 0.9 angstroms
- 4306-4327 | 2.7 angstroms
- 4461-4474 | -0.5 angstroms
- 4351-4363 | -0.8 angstroms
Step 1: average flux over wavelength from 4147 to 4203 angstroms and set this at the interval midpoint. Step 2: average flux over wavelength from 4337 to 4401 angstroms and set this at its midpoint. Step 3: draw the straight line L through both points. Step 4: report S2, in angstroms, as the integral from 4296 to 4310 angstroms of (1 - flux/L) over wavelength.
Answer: 3.4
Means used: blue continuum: 17.7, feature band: 14.7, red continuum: 20.3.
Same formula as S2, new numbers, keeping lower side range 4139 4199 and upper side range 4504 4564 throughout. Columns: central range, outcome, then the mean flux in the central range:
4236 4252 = 1.0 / 17.8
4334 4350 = 1.4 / 18.6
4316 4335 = 0.9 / 19.2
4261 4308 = 5.1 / 17.4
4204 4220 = 0.0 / 18.4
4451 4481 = -1.2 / 23.2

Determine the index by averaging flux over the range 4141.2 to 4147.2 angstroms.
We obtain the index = 18.4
